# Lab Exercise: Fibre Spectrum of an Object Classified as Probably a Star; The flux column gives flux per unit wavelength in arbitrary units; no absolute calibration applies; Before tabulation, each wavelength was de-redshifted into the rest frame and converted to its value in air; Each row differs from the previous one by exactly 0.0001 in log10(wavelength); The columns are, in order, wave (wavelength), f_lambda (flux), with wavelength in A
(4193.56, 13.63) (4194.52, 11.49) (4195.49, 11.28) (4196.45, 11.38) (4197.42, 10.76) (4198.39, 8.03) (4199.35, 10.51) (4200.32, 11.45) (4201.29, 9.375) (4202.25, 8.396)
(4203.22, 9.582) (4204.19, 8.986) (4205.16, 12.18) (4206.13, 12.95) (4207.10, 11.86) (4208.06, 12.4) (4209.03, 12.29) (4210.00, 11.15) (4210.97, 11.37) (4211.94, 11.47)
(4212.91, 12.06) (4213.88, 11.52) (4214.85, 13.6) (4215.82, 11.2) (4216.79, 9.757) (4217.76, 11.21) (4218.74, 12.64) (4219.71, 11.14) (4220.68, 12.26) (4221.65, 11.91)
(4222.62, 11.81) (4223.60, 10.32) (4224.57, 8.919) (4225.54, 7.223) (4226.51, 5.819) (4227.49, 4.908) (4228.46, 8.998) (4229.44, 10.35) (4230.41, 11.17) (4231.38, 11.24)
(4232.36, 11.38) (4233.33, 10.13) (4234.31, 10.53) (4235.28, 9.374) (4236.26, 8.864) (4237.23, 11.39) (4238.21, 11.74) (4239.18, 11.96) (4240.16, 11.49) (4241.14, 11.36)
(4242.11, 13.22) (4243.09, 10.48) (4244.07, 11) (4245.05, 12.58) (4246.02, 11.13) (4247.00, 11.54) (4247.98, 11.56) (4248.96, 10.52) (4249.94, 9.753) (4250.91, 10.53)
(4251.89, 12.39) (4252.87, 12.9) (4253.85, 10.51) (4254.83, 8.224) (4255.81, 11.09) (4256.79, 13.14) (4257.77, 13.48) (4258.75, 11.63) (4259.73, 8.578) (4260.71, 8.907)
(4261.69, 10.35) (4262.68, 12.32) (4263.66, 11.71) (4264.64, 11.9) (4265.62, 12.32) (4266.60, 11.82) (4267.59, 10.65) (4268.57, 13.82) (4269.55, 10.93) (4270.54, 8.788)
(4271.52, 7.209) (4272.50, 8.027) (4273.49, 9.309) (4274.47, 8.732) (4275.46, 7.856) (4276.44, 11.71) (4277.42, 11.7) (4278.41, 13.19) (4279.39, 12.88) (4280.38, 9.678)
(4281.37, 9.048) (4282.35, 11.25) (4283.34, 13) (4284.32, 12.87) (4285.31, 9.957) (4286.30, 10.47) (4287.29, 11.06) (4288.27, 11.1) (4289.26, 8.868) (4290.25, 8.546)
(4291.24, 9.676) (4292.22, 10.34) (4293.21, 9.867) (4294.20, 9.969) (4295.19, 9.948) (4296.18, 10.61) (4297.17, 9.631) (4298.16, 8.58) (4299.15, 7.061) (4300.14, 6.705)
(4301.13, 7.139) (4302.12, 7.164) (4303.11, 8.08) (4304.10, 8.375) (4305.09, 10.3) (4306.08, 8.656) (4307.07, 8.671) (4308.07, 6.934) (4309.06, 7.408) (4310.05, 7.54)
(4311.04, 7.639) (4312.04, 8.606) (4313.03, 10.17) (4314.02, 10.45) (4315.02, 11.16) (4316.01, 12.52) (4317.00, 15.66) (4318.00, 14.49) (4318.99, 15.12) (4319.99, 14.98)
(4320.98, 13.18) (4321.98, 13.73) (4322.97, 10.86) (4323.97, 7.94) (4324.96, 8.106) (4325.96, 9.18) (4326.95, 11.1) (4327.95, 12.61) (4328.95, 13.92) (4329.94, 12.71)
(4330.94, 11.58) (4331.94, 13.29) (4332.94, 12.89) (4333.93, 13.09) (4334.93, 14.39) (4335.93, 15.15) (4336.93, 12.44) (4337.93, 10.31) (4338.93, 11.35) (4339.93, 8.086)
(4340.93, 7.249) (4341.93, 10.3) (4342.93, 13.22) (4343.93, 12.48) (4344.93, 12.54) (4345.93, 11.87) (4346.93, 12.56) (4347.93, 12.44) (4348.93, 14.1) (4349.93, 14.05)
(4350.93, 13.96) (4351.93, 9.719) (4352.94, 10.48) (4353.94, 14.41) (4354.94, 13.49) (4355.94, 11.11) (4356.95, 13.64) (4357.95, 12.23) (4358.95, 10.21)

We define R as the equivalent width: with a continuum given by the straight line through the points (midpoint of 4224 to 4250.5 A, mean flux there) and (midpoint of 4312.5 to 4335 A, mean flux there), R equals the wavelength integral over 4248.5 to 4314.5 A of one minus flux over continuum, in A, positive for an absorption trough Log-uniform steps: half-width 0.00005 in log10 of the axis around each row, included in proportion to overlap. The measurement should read 7.2 A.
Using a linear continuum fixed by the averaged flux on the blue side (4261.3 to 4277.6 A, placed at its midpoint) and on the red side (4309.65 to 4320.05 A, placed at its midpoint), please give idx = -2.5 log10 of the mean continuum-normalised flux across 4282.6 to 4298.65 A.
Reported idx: 0.07 mag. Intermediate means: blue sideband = 10.5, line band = 10.3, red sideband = 11.6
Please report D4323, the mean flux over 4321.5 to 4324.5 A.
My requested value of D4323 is 10.8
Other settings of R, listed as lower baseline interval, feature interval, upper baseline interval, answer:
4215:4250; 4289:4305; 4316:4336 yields 4.2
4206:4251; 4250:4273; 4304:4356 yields 0.4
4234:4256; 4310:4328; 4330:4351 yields 0.9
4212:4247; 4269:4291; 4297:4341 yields 0.8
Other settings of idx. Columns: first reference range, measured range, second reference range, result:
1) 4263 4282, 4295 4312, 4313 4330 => 0.369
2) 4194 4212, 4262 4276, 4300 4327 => 0.004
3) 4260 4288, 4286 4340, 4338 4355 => 0.078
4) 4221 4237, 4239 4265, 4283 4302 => -0.168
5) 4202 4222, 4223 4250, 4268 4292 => 0.074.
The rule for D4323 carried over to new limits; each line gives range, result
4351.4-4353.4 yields 10.1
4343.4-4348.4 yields 12.4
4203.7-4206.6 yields 11.3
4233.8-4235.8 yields 9.91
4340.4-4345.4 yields 11.1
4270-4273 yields 8.03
